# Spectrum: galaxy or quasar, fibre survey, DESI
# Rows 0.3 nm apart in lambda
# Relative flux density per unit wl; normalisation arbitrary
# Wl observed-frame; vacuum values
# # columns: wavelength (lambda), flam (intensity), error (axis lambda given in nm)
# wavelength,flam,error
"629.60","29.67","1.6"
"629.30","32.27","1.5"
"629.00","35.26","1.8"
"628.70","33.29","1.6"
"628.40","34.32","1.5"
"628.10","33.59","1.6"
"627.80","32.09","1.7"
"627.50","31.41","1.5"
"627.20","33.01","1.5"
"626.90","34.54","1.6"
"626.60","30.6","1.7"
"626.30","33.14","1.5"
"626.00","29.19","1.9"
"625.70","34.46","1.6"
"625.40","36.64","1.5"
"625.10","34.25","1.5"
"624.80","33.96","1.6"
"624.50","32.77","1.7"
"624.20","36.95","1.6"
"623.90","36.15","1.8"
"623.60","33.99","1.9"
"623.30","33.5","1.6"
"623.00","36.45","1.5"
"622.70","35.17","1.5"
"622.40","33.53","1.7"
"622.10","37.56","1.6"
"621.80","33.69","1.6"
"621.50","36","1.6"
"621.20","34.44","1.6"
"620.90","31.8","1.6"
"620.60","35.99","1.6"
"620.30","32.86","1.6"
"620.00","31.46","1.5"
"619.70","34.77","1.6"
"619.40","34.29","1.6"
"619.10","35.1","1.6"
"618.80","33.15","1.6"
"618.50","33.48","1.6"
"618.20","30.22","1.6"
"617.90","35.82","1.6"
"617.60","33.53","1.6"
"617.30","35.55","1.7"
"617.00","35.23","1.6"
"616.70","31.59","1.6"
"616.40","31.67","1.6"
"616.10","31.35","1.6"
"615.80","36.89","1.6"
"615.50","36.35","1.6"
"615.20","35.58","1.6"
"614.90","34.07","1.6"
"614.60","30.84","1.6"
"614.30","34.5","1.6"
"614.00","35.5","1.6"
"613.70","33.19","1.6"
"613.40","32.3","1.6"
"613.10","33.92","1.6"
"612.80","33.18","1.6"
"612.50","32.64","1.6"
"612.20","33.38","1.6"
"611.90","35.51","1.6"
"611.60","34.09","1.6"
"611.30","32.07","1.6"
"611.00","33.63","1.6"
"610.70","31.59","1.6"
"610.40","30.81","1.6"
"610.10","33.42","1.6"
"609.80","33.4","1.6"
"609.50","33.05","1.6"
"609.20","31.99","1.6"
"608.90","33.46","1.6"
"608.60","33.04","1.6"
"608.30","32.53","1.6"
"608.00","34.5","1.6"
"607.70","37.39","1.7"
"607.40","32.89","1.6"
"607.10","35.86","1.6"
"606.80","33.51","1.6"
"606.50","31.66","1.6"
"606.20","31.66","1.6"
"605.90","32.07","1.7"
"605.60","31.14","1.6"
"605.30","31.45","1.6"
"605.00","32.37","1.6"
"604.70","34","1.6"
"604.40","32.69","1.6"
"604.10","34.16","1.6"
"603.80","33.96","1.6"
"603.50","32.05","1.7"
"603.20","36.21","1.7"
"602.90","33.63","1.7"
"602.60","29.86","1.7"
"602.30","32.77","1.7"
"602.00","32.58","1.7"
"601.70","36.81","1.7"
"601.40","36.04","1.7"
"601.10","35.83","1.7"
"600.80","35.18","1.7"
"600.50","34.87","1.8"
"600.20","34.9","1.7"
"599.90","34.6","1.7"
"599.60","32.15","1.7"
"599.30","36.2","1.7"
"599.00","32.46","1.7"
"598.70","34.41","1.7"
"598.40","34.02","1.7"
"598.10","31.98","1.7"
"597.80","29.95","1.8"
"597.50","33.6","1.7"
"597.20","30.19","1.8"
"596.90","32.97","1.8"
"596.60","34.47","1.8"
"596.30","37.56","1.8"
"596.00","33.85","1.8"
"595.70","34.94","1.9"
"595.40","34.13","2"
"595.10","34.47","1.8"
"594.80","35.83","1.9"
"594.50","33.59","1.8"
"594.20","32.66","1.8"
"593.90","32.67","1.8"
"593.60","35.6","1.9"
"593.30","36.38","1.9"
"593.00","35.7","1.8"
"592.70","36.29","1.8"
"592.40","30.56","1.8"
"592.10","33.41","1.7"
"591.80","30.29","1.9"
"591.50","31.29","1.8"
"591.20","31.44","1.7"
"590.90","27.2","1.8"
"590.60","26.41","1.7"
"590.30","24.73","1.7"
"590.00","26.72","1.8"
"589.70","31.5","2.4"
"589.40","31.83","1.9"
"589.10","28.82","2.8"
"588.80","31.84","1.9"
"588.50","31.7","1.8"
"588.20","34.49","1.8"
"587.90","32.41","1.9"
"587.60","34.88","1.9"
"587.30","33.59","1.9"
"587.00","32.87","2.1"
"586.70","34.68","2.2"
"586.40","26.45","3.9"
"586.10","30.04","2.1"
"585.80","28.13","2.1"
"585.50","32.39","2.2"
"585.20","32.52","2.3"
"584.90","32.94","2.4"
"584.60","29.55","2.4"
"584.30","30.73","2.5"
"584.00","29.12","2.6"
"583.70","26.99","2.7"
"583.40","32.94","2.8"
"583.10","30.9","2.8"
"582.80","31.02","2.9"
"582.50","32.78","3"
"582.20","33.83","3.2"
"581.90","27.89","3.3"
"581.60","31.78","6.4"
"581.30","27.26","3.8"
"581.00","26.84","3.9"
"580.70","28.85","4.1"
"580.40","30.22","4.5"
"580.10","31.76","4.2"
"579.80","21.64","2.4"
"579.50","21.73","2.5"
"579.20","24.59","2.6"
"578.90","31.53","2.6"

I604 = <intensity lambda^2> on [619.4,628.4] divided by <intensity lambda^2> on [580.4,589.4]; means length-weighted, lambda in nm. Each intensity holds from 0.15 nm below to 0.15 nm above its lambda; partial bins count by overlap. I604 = 1.25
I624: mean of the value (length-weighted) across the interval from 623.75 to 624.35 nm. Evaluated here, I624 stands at 36.5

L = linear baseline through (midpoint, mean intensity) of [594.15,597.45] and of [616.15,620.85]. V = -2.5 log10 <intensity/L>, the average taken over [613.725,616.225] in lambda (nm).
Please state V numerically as -0.02 mag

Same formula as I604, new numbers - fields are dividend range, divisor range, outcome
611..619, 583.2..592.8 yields 1.19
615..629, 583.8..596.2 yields 1.18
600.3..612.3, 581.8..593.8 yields 1.13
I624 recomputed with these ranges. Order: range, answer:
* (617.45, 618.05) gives 34.7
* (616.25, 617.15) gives 32.8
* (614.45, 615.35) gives 33.5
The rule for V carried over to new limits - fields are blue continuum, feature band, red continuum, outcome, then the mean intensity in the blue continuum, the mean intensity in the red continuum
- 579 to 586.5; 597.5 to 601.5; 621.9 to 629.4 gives -0.095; 29.3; 33.9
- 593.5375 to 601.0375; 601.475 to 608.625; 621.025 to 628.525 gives 0.020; 33.9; 34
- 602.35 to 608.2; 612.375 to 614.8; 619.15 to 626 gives 0.017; 33.2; 34.5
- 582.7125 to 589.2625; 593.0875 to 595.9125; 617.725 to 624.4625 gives -0.079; 31.3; 34.4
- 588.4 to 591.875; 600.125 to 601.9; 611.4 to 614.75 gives -0.136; 29.4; 33.5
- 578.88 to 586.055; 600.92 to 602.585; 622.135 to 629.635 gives -0.101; 29.5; 33.7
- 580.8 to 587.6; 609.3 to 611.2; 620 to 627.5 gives 0.011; 30.8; 34.1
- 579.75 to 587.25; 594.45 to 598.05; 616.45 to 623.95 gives -0.070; 30.3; 34.2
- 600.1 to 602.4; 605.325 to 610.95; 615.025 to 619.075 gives 0.048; 34.9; 33.9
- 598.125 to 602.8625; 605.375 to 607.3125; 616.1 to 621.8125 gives 0.044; 34.1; 33.7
